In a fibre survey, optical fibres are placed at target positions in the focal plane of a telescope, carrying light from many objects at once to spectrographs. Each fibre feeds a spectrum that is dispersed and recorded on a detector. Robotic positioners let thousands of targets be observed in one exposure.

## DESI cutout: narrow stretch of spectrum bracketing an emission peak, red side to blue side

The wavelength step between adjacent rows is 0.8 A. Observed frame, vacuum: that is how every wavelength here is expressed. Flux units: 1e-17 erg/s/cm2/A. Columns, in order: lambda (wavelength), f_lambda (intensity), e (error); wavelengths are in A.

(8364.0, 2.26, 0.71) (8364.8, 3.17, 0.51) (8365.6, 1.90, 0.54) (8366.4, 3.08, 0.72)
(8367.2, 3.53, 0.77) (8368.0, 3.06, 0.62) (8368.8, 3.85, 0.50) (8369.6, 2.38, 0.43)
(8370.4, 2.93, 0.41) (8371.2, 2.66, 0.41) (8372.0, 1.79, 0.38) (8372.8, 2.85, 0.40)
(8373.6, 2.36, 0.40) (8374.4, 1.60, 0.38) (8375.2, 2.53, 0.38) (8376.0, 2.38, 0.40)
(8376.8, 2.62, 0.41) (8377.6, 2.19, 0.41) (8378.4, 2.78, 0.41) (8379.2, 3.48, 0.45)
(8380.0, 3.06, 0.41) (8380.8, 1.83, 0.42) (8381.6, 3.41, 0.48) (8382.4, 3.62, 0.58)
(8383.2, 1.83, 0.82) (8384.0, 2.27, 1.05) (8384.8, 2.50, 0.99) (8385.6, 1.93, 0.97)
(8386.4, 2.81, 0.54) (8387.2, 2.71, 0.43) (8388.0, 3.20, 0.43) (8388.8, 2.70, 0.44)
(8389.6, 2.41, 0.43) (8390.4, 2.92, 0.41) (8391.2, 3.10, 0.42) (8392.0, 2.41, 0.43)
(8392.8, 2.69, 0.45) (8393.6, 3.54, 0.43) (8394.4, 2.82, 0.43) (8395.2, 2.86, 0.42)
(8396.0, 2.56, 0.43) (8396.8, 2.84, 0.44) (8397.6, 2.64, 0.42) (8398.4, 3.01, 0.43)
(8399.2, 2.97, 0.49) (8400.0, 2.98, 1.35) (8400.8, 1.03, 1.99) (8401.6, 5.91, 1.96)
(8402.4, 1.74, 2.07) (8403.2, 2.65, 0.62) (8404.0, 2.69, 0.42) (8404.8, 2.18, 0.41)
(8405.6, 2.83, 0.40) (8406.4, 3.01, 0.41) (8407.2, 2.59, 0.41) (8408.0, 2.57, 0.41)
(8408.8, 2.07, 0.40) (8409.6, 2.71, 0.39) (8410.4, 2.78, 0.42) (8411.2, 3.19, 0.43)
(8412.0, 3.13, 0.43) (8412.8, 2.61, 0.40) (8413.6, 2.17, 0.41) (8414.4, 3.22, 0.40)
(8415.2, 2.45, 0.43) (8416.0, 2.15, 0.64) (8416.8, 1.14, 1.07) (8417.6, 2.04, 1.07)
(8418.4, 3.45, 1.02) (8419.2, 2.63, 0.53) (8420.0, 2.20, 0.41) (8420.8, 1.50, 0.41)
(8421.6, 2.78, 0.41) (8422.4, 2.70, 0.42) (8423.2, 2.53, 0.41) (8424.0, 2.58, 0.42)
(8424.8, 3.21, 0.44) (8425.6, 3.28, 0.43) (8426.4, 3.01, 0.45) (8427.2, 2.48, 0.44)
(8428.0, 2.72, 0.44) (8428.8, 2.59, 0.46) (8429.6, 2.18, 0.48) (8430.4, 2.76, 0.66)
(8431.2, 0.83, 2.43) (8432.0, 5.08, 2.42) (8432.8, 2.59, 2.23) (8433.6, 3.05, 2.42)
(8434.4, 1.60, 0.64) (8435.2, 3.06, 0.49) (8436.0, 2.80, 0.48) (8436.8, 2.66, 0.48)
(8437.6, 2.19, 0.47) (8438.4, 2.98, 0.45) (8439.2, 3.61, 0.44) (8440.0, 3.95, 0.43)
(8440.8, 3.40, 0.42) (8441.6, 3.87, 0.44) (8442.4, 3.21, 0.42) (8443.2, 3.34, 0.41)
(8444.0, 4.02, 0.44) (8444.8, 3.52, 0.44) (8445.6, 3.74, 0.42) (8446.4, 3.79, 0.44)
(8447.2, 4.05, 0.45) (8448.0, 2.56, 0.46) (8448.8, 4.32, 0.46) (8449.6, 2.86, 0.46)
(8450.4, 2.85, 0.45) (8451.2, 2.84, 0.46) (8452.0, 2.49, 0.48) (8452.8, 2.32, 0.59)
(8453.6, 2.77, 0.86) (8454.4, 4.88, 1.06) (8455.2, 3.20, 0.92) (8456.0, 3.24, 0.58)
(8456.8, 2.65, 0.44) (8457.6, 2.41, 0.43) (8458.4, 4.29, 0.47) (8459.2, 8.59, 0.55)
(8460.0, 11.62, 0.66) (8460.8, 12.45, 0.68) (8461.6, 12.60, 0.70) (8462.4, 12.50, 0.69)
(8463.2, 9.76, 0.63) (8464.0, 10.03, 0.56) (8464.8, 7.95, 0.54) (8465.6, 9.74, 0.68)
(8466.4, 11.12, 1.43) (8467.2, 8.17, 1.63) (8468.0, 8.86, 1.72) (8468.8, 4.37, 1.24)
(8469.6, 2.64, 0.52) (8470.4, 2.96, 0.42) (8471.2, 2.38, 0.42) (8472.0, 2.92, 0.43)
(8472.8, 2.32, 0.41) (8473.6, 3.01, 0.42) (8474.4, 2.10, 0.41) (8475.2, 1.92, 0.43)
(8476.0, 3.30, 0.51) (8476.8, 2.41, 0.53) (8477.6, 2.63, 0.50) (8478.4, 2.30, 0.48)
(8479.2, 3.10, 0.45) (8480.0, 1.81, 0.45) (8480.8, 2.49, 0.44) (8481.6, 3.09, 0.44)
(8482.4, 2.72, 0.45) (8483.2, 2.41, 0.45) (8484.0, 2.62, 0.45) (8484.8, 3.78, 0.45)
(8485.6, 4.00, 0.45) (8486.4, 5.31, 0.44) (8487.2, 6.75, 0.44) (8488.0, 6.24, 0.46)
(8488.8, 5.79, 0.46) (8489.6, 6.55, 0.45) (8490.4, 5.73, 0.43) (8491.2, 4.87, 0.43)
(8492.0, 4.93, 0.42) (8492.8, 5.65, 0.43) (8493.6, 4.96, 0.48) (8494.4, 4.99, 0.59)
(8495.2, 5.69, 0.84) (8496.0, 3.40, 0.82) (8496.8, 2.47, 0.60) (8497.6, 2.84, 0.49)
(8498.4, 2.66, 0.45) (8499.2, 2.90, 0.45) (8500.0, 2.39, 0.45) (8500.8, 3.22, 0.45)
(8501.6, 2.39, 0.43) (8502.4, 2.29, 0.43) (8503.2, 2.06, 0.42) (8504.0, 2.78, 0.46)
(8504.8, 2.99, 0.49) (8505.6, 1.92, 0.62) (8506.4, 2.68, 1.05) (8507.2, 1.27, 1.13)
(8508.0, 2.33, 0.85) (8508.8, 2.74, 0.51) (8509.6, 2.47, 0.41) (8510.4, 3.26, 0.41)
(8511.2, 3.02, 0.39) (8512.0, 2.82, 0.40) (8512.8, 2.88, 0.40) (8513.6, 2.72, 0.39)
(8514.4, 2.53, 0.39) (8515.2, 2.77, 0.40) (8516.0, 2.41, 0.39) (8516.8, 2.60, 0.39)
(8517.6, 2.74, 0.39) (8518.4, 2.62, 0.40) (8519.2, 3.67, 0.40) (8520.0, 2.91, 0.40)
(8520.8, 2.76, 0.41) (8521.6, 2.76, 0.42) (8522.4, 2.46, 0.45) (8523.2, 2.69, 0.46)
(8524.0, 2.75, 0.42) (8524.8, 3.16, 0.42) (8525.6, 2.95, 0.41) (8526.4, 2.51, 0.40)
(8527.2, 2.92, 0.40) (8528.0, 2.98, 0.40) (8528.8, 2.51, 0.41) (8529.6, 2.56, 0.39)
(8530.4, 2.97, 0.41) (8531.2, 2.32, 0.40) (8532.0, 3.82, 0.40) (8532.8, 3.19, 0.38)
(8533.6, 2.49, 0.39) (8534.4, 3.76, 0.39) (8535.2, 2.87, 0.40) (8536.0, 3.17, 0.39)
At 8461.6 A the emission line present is H-alpha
